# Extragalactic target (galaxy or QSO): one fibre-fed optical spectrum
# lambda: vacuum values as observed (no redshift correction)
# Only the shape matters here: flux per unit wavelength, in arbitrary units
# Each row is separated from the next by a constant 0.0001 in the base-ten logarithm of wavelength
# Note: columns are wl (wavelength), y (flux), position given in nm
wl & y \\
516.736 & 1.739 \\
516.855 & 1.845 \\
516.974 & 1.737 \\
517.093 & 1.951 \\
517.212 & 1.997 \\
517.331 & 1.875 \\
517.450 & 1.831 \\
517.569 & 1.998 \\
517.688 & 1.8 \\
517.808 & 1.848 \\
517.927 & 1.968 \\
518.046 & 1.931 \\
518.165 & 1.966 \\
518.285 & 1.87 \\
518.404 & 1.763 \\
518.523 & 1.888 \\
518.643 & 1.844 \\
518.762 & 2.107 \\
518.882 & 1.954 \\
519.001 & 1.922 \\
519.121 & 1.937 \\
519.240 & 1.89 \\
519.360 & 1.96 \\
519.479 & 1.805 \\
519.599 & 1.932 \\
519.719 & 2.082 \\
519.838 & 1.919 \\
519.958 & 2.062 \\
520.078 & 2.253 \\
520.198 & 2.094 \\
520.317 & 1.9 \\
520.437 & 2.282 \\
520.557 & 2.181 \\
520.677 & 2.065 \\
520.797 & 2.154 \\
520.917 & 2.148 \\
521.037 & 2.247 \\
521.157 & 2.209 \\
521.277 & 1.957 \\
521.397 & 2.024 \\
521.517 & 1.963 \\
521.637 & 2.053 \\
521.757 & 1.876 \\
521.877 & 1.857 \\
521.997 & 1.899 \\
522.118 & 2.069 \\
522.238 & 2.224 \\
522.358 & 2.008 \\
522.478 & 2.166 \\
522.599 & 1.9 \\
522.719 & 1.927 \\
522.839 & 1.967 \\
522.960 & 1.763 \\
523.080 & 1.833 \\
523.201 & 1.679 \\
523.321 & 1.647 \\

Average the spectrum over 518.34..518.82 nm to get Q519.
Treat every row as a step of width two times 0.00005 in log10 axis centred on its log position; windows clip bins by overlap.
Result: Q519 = 1.9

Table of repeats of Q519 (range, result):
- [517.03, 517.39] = 1.94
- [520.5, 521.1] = 2.16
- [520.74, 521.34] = 2.14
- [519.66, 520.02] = 2.02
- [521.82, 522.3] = 2.01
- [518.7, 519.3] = 1.96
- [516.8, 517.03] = 1.79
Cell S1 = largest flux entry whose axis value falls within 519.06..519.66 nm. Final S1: 1.96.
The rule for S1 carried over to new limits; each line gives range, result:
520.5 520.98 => 2.181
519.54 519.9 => 2.082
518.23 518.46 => 1.87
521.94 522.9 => 2.224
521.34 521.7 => 2.053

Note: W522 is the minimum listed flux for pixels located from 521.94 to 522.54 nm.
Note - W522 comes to 1.899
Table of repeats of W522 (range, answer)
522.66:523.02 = 1.763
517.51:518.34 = 1.8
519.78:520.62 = 1.9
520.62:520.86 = 2.065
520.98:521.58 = 1.957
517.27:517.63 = 1.831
